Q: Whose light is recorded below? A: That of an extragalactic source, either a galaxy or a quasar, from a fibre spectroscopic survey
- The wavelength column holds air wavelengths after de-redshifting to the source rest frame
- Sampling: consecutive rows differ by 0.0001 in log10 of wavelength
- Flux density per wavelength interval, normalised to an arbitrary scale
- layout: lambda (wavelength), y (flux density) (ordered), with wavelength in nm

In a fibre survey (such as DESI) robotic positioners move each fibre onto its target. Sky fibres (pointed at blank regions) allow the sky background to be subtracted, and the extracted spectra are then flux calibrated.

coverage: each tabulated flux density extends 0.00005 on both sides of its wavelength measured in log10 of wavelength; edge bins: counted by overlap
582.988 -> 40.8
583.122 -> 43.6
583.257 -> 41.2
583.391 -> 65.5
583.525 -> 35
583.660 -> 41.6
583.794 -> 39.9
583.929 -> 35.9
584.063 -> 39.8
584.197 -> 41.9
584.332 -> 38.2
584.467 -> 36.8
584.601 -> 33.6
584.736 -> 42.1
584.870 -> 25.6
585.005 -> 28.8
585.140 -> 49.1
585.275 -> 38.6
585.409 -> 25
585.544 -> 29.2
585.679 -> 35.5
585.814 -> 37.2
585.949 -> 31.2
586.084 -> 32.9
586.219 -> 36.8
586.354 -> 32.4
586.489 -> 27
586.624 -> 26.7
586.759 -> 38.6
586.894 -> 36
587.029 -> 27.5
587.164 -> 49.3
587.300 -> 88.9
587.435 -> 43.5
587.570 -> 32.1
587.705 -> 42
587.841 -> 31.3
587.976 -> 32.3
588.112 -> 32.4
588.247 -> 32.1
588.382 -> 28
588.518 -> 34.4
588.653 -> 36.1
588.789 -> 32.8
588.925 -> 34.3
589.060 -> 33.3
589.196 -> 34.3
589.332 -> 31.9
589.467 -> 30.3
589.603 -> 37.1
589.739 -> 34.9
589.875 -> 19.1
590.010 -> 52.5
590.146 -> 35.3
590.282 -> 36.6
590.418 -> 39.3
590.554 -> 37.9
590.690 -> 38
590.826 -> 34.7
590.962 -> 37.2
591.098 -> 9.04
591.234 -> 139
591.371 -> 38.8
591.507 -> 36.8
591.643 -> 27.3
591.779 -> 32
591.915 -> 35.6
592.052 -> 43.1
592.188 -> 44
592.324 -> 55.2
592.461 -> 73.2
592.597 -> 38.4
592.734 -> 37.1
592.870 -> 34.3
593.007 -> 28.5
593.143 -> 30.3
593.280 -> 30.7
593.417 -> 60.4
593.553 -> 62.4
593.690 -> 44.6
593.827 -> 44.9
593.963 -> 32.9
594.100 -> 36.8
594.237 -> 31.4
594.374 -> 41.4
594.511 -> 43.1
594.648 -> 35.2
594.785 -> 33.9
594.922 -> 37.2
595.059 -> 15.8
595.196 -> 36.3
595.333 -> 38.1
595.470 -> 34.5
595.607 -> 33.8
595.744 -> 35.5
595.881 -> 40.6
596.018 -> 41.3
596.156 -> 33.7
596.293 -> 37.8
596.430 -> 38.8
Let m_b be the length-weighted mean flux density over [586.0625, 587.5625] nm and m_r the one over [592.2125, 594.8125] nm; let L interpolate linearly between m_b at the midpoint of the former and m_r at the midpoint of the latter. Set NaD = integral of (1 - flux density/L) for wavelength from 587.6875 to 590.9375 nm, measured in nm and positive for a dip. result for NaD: 0.49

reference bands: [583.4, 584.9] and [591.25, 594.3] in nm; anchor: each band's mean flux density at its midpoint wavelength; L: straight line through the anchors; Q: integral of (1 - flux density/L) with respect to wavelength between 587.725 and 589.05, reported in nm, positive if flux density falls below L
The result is 0.25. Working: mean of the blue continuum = 38.7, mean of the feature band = 33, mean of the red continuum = 42.5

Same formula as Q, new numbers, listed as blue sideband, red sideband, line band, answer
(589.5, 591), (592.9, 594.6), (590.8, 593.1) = -0.33 nm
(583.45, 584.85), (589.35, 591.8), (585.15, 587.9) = 0.10 nm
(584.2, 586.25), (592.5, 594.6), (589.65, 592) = -0.11 nm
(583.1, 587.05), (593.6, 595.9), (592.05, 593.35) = -0.18 nm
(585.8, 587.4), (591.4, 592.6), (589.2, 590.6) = 0.20 nm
